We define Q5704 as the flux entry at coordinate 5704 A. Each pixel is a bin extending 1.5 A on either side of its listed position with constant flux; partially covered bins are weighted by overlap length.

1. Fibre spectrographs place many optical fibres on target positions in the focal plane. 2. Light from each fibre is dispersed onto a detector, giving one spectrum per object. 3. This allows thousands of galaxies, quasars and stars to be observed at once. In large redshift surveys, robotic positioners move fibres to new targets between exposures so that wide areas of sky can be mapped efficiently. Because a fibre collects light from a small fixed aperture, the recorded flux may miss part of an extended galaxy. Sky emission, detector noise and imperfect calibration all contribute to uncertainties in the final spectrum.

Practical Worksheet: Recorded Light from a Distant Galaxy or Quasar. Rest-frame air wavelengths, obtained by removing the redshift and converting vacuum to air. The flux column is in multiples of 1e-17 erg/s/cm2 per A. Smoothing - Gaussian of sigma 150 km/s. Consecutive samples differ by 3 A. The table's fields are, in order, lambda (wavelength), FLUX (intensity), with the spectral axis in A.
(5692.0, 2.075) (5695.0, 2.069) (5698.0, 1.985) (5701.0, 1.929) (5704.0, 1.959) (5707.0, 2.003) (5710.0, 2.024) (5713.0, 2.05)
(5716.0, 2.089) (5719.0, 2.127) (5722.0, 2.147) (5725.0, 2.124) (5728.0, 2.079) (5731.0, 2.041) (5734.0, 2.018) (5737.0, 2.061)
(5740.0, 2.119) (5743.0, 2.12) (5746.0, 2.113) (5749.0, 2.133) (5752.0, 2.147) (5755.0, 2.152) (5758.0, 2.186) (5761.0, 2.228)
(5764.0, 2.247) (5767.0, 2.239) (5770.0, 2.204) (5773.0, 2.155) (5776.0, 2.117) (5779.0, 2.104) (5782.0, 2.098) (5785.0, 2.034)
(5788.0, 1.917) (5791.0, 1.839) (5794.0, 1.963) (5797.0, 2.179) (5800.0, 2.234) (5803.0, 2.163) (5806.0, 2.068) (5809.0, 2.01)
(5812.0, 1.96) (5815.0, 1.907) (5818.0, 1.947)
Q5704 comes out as 1.959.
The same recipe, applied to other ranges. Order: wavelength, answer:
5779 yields 2.104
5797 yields 2.179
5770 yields 2.204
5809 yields 2.01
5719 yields 2.127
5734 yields 2.018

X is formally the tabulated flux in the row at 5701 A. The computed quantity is 1.929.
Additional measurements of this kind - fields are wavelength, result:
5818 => 1.947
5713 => 2.05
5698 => 1.985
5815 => 1.907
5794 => 1.963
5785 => 2.034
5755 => 2.152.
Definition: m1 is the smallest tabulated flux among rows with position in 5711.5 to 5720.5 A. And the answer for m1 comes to 2.05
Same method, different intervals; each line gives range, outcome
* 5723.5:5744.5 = 2.018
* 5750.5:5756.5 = 2.147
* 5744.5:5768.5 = 2.113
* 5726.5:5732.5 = 2.041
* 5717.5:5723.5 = 2.127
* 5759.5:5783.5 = 2.098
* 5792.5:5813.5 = 1.96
